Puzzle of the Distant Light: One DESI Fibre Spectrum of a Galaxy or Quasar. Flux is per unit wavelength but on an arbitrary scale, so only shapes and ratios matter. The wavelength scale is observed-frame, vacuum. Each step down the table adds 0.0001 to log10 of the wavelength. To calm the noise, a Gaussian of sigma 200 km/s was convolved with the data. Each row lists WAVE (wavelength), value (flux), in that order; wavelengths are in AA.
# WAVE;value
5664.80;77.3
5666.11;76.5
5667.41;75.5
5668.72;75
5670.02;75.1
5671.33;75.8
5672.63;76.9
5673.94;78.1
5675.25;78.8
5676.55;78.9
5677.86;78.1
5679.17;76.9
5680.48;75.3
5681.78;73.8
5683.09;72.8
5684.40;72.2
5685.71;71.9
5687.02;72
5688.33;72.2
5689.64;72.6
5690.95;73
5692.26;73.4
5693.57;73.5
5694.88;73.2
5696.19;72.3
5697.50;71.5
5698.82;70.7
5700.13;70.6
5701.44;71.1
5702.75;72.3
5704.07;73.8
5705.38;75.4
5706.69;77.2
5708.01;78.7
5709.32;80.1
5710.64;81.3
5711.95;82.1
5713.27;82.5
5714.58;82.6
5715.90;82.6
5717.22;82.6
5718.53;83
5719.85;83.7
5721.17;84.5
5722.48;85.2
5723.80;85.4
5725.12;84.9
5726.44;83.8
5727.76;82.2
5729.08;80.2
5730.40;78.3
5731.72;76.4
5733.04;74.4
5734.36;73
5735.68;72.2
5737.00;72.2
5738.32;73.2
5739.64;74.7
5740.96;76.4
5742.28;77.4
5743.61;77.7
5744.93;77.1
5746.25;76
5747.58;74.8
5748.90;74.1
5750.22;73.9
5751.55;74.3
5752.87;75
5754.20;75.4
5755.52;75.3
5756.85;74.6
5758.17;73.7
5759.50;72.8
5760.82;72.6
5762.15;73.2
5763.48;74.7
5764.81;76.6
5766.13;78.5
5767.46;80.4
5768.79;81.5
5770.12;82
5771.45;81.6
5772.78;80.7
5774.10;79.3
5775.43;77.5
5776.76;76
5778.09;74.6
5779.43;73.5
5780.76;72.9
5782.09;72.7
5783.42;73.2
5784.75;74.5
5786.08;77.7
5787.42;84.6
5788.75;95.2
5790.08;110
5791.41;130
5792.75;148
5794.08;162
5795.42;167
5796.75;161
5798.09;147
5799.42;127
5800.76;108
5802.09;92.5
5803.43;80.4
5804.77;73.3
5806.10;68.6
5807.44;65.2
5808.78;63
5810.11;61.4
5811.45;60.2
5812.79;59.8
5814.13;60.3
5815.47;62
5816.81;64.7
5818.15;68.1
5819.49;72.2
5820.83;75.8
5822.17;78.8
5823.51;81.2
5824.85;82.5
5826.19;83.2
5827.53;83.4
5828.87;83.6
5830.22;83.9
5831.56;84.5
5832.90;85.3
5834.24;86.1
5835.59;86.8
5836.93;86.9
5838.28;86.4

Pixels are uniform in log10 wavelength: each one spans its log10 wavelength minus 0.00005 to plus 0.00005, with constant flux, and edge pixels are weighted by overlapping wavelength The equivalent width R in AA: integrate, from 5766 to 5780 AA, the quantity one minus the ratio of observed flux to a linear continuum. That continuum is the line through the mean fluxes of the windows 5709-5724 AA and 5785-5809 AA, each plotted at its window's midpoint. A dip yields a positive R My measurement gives 3.1 AA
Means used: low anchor 83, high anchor 109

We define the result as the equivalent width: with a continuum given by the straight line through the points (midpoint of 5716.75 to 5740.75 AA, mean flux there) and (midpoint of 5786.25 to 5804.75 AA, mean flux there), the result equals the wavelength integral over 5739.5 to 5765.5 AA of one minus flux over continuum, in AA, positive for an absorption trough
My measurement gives 5.22 AA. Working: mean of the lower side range 79.4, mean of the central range 75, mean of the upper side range 121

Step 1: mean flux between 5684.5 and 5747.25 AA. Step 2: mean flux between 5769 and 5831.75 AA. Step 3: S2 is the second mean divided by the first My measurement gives 1.1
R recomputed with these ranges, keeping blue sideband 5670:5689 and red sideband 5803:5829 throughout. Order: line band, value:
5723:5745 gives -1.2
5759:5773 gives -1.0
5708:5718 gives -1.0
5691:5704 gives 0.4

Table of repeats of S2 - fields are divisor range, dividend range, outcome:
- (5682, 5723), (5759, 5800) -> 1.24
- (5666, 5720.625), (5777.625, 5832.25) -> 1.17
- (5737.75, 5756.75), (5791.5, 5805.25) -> 1.69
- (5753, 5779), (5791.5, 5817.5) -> 1.26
